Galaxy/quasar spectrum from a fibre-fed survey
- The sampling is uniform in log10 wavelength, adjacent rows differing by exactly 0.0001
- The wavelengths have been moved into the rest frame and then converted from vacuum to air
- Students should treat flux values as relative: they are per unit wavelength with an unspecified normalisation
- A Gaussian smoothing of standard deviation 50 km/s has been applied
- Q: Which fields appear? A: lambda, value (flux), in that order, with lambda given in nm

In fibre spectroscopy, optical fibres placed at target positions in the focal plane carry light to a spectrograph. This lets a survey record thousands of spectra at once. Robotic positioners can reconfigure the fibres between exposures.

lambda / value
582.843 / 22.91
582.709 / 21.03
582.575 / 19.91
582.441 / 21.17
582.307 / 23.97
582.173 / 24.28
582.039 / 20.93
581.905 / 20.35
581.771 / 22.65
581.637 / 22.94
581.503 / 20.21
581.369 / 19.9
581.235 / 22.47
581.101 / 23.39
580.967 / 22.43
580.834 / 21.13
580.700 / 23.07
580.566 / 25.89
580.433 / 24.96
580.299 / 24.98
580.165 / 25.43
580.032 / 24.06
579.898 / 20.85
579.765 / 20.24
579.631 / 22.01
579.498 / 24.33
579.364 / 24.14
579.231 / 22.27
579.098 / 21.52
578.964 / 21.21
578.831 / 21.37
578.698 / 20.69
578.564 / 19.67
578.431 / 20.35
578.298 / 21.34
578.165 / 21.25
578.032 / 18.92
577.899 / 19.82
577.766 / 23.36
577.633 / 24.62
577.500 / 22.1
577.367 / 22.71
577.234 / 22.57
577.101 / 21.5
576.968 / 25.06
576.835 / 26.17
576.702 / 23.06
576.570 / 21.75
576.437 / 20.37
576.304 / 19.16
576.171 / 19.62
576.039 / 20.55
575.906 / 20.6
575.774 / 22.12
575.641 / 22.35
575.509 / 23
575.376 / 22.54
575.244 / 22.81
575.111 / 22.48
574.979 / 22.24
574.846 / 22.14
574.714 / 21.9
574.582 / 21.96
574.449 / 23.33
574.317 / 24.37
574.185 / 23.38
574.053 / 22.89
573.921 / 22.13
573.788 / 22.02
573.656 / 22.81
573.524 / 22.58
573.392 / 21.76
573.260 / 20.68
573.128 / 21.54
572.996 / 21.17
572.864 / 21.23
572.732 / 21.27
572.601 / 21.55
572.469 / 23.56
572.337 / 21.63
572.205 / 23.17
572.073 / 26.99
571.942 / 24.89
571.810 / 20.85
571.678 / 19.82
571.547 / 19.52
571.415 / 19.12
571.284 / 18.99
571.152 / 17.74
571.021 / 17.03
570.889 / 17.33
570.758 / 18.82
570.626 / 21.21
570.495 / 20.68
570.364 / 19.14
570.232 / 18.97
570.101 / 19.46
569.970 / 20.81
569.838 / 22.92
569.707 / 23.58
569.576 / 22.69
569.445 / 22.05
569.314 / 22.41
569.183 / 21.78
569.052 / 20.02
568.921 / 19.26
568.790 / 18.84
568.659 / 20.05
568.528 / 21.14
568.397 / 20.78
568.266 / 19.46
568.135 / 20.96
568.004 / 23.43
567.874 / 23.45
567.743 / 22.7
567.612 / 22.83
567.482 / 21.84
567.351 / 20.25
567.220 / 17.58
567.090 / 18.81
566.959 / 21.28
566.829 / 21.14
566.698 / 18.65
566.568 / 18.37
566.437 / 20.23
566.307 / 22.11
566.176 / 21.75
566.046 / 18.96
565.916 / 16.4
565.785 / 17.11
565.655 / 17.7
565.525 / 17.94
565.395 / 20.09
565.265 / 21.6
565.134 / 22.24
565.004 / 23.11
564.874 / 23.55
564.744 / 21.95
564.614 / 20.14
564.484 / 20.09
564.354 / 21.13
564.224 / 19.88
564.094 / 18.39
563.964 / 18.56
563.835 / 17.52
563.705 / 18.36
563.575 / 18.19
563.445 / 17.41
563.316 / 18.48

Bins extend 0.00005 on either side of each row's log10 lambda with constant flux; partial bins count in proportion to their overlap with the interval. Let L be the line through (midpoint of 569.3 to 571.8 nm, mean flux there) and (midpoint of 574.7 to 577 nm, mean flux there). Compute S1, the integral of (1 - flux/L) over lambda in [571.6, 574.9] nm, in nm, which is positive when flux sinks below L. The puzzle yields -0.20 nm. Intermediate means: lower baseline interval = 20.1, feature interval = 22.4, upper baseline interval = 22.1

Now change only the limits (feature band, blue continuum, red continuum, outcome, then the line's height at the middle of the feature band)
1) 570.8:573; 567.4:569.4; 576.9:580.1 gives 0.060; 21.5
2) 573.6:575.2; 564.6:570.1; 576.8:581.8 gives -0.068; 21.7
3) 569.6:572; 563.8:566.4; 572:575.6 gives 0.174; 21.6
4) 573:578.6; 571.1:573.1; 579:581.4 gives 0.026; 22.2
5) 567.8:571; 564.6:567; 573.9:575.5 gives 0.069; 21.2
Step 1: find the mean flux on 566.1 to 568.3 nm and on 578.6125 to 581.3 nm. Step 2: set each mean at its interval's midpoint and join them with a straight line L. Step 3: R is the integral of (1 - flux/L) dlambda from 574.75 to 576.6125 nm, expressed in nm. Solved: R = 0.050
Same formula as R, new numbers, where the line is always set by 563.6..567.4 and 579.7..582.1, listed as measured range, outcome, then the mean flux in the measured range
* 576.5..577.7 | -0.08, 23.3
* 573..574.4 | -0.07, 22.4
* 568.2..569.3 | 0.01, 20.3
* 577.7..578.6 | 0.06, 20.7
